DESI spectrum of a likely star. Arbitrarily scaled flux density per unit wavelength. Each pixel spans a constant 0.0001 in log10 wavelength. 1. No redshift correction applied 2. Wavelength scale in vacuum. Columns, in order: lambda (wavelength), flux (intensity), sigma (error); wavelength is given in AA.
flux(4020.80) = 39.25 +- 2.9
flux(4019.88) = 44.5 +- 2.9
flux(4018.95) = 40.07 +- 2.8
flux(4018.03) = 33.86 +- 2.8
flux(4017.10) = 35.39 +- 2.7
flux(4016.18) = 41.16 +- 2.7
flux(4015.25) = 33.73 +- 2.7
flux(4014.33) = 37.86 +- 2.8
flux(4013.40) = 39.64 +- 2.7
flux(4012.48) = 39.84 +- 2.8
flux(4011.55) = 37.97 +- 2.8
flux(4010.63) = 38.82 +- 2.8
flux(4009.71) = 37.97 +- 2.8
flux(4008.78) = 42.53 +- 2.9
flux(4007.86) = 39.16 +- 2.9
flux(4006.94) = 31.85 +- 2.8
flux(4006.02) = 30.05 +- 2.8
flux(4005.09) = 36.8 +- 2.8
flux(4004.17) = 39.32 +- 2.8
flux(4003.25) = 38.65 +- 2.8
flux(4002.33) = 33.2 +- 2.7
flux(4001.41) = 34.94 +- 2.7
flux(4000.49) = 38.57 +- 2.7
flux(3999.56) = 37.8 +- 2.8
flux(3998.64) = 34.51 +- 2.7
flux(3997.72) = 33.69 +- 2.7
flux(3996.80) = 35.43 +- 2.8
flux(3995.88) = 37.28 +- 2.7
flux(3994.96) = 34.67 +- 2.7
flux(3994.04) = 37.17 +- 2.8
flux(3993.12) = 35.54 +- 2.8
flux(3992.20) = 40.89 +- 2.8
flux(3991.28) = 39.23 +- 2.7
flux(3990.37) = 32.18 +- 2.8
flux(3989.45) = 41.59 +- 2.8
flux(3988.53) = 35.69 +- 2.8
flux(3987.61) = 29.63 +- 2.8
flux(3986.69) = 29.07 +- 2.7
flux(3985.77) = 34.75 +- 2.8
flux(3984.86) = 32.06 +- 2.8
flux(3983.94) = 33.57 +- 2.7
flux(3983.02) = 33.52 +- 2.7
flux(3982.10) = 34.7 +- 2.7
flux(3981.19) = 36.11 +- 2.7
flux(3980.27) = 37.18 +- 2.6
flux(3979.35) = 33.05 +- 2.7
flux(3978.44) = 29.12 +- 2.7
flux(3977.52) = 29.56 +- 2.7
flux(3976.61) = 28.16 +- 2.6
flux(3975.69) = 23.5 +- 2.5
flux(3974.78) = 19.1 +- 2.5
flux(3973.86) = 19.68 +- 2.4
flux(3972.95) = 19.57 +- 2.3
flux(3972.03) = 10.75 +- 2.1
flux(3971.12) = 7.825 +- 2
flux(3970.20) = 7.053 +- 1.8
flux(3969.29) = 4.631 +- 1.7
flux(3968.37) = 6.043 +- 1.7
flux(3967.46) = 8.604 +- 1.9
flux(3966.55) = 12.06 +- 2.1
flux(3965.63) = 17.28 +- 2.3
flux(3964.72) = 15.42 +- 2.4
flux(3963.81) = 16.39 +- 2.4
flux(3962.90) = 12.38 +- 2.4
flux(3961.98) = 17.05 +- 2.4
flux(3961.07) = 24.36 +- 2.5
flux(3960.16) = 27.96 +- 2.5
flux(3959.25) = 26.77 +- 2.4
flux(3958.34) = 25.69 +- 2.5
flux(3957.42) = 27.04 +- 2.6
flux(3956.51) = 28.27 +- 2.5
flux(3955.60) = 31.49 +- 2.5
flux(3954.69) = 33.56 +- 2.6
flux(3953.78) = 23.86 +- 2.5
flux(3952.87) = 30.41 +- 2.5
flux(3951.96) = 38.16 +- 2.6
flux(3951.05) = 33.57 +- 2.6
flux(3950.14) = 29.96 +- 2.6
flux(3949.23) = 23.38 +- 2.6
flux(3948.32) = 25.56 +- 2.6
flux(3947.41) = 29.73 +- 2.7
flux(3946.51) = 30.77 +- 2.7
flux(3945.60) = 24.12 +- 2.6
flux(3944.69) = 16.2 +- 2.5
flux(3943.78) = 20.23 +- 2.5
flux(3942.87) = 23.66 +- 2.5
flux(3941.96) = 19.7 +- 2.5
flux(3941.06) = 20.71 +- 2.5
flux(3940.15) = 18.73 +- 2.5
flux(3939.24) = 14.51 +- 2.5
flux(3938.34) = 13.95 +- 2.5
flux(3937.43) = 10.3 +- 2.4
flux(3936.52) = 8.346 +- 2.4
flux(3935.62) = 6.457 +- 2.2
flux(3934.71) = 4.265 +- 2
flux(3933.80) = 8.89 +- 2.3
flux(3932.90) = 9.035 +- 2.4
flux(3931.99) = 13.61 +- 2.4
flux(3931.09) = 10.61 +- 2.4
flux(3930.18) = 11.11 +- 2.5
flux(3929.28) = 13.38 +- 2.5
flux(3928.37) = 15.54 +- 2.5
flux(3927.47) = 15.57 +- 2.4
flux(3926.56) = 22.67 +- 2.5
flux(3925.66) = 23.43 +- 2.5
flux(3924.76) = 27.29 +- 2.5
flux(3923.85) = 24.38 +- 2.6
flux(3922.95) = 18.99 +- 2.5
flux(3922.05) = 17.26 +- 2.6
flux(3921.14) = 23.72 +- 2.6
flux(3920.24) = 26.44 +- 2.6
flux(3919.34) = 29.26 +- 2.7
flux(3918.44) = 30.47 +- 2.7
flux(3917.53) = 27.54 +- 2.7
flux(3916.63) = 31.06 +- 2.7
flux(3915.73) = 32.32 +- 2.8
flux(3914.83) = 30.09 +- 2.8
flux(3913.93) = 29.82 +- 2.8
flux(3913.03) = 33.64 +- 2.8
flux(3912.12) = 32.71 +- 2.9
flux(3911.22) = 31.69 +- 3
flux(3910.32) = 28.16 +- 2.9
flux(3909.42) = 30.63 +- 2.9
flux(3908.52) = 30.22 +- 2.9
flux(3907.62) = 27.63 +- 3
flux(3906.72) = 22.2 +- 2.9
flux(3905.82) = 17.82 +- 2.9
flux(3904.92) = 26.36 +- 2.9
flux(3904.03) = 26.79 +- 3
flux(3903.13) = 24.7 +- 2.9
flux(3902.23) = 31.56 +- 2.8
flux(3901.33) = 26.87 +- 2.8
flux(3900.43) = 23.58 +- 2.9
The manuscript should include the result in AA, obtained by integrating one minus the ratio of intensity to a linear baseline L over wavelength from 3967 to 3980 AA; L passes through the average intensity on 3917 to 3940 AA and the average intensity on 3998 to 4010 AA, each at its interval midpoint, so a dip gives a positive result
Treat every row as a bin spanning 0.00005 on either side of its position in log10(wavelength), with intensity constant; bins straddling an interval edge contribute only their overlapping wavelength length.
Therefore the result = 5.0 AA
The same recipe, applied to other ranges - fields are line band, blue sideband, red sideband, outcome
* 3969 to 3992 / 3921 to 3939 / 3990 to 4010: 2.5 AA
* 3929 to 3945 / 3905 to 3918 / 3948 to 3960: 8.5 AA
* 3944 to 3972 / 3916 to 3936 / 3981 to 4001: 4.9 AA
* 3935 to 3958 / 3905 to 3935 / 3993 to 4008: 3.5 AA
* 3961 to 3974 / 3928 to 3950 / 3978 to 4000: 6.8 AA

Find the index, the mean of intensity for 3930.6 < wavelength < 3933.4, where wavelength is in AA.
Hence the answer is 11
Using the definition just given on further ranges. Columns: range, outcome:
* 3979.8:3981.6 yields 36.5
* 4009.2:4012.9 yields 38.6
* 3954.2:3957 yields 31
